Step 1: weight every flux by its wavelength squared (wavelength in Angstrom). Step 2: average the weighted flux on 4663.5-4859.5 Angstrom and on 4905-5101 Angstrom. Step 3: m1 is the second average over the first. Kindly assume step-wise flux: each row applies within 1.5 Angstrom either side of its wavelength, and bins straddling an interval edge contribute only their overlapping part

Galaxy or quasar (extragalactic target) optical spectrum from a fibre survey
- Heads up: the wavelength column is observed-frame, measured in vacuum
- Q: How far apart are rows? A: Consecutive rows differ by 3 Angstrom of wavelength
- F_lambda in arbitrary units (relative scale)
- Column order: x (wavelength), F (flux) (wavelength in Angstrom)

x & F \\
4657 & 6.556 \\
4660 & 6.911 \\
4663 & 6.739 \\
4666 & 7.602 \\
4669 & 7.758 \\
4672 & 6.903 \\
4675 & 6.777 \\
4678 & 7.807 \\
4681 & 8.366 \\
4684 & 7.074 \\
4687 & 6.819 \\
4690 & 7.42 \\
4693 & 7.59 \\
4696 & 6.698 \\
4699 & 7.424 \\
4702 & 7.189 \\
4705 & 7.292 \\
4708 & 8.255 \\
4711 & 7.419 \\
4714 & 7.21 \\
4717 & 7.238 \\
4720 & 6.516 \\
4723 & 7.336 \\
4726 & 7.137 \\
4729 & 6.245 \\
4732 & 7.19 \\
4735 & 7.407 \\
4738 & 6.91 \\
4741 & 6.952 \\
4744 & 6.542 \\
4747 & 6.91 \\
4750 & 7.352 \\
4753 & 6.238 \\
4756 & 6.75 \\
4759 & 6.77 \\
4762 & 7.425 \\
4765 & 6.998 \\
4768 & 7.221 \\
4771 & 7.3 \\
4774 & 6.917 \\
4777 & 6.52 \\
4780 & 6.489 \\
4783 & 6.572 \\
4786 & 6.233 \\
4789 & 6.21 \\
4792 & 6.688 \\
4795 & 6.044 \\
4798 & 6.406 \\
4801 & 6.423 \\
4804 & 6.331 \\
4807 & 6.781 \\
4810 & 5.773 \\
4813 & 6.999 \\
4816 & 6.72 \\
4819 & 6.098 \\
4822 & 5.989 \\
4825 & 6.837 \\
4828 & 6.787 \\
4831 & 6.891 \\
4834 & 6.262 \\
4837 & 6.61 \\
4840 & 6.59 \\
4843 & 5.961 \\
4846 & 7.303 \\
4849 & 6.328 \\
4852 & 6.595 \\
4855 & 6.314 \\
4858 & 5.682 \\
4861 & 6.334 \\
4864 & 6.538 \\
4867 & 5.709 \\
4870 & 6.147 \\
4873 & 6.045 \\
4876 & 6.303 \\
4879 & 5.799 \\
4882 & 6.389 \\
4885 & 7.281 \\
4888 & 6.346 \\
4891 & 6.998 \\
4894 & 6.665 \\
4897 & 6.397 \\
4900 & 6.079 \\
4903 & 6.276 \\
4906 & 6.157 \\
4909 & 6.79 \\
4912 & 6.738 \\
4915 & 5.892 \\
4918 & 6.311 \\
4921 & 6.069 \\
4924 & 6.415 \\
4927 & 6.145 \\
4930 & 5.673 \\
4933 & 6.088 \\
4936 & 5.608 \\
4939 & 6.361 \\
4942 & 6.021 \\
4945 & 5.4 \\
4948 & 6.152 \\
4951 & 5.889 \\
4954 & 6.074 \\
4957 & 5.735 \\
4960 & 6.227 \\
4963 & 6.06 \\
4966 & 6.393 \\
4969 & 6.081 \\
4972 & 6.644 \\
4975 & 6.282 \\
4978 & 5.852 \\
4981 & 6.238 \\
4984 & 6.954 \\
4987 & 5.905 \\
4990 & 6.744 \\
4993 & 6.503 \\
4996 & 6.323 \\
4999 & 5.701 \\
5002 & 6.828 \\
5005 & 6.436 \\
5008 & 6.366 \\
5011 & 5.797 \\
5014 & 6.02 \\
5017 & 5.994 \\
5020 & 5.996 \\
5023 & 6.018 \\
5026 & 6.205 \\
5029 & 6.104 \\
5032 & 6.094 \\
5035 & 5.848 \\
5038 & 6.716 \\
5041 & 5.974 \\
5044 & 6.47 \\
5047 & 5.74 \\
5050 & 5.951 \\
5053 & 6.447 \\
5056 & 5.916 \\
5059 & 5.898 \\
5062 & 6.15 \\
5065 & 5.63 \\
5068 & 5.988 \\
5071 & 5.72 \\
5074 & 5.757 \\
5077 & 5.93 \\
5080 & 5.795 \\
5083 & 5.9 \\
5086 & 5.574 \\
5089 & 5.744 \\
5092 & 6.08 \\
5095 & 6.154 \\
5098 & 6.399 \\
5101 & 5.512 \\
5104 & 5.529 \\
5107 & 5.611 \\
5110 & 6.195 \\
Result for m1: 0.98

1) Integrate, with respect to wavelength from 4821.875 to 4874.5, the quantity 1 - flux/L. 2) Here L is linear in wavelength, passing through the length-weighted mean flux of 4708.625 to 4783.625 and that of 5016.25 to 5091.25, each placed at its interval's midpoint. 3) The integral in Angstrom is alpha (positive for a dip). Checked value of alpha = 1.9 Angstrom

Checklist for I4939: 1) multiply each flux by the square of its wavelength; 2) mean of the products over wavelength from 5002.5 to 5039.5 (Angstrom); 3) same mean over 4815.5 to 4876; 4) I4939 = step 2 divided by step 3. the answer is 1.04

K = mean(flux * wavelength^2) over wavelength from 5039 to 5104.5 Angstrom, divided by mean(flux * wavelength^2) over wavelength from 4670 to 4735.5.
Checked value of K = 1.0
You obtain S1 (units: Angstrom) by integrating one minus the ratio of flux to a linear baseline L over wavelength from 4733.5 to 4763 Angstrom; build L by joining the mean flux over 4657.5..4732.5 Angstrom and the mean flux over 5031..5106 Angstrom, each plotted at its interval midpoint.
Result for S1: 0.54 Angstrom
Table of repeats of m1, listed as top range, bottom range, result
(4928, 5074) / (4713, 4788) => 0.98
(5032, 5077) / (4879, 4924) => 0.99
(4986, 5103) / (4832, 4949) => 1.03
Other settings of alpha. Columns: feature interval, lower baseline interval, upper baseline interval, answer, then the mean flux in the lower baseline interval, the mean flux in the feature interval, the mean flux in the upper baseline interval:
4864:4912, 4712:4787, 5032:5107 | 0.8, 6.9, 6.38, 5.95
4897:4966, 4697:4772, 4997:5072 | 3.4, 7.09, 6.11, 6.08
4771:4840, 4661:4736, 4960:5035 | 3.8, 7.25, 6.5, 6.22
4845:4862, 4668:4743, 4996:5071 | 0.8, 7.23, 6.4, 6.09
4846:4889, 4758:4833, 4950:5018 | 1.0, 6.61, 6.31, 6.22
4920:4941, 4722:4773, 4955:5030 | 1.2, 6.98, 6.05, 6.22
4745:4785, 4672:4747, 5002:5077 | 0.7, 7.19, 6.87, 6.06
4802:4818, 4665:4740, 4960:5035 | 0.9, 7.26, 6.5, 6.22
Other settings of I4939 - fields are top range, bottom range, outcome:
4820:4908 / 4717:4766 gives 0.97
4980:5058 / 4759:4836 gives 1.03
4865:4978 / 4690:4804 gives 0.96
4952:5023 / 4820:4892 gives 1.02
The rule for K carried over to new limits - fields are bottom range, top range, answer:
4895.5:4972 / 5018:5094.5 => 1.03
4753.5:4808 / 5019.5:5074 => 1.01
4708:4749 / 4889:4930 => 0.97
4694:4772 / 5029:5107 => 0.96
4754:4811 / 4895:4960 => 0.98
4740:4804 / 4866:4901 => 0.99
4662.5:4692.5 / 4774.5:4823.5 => 0.92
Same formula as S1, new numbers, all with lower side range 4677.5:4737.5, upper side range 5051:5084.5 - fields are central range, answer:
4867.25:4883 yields 1.3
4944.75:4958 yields 1.0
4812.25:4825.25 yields 0.7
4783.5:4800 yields 1.5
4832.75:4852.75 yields 0.7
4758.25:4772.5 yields -0.2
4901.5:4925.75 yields 0.6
